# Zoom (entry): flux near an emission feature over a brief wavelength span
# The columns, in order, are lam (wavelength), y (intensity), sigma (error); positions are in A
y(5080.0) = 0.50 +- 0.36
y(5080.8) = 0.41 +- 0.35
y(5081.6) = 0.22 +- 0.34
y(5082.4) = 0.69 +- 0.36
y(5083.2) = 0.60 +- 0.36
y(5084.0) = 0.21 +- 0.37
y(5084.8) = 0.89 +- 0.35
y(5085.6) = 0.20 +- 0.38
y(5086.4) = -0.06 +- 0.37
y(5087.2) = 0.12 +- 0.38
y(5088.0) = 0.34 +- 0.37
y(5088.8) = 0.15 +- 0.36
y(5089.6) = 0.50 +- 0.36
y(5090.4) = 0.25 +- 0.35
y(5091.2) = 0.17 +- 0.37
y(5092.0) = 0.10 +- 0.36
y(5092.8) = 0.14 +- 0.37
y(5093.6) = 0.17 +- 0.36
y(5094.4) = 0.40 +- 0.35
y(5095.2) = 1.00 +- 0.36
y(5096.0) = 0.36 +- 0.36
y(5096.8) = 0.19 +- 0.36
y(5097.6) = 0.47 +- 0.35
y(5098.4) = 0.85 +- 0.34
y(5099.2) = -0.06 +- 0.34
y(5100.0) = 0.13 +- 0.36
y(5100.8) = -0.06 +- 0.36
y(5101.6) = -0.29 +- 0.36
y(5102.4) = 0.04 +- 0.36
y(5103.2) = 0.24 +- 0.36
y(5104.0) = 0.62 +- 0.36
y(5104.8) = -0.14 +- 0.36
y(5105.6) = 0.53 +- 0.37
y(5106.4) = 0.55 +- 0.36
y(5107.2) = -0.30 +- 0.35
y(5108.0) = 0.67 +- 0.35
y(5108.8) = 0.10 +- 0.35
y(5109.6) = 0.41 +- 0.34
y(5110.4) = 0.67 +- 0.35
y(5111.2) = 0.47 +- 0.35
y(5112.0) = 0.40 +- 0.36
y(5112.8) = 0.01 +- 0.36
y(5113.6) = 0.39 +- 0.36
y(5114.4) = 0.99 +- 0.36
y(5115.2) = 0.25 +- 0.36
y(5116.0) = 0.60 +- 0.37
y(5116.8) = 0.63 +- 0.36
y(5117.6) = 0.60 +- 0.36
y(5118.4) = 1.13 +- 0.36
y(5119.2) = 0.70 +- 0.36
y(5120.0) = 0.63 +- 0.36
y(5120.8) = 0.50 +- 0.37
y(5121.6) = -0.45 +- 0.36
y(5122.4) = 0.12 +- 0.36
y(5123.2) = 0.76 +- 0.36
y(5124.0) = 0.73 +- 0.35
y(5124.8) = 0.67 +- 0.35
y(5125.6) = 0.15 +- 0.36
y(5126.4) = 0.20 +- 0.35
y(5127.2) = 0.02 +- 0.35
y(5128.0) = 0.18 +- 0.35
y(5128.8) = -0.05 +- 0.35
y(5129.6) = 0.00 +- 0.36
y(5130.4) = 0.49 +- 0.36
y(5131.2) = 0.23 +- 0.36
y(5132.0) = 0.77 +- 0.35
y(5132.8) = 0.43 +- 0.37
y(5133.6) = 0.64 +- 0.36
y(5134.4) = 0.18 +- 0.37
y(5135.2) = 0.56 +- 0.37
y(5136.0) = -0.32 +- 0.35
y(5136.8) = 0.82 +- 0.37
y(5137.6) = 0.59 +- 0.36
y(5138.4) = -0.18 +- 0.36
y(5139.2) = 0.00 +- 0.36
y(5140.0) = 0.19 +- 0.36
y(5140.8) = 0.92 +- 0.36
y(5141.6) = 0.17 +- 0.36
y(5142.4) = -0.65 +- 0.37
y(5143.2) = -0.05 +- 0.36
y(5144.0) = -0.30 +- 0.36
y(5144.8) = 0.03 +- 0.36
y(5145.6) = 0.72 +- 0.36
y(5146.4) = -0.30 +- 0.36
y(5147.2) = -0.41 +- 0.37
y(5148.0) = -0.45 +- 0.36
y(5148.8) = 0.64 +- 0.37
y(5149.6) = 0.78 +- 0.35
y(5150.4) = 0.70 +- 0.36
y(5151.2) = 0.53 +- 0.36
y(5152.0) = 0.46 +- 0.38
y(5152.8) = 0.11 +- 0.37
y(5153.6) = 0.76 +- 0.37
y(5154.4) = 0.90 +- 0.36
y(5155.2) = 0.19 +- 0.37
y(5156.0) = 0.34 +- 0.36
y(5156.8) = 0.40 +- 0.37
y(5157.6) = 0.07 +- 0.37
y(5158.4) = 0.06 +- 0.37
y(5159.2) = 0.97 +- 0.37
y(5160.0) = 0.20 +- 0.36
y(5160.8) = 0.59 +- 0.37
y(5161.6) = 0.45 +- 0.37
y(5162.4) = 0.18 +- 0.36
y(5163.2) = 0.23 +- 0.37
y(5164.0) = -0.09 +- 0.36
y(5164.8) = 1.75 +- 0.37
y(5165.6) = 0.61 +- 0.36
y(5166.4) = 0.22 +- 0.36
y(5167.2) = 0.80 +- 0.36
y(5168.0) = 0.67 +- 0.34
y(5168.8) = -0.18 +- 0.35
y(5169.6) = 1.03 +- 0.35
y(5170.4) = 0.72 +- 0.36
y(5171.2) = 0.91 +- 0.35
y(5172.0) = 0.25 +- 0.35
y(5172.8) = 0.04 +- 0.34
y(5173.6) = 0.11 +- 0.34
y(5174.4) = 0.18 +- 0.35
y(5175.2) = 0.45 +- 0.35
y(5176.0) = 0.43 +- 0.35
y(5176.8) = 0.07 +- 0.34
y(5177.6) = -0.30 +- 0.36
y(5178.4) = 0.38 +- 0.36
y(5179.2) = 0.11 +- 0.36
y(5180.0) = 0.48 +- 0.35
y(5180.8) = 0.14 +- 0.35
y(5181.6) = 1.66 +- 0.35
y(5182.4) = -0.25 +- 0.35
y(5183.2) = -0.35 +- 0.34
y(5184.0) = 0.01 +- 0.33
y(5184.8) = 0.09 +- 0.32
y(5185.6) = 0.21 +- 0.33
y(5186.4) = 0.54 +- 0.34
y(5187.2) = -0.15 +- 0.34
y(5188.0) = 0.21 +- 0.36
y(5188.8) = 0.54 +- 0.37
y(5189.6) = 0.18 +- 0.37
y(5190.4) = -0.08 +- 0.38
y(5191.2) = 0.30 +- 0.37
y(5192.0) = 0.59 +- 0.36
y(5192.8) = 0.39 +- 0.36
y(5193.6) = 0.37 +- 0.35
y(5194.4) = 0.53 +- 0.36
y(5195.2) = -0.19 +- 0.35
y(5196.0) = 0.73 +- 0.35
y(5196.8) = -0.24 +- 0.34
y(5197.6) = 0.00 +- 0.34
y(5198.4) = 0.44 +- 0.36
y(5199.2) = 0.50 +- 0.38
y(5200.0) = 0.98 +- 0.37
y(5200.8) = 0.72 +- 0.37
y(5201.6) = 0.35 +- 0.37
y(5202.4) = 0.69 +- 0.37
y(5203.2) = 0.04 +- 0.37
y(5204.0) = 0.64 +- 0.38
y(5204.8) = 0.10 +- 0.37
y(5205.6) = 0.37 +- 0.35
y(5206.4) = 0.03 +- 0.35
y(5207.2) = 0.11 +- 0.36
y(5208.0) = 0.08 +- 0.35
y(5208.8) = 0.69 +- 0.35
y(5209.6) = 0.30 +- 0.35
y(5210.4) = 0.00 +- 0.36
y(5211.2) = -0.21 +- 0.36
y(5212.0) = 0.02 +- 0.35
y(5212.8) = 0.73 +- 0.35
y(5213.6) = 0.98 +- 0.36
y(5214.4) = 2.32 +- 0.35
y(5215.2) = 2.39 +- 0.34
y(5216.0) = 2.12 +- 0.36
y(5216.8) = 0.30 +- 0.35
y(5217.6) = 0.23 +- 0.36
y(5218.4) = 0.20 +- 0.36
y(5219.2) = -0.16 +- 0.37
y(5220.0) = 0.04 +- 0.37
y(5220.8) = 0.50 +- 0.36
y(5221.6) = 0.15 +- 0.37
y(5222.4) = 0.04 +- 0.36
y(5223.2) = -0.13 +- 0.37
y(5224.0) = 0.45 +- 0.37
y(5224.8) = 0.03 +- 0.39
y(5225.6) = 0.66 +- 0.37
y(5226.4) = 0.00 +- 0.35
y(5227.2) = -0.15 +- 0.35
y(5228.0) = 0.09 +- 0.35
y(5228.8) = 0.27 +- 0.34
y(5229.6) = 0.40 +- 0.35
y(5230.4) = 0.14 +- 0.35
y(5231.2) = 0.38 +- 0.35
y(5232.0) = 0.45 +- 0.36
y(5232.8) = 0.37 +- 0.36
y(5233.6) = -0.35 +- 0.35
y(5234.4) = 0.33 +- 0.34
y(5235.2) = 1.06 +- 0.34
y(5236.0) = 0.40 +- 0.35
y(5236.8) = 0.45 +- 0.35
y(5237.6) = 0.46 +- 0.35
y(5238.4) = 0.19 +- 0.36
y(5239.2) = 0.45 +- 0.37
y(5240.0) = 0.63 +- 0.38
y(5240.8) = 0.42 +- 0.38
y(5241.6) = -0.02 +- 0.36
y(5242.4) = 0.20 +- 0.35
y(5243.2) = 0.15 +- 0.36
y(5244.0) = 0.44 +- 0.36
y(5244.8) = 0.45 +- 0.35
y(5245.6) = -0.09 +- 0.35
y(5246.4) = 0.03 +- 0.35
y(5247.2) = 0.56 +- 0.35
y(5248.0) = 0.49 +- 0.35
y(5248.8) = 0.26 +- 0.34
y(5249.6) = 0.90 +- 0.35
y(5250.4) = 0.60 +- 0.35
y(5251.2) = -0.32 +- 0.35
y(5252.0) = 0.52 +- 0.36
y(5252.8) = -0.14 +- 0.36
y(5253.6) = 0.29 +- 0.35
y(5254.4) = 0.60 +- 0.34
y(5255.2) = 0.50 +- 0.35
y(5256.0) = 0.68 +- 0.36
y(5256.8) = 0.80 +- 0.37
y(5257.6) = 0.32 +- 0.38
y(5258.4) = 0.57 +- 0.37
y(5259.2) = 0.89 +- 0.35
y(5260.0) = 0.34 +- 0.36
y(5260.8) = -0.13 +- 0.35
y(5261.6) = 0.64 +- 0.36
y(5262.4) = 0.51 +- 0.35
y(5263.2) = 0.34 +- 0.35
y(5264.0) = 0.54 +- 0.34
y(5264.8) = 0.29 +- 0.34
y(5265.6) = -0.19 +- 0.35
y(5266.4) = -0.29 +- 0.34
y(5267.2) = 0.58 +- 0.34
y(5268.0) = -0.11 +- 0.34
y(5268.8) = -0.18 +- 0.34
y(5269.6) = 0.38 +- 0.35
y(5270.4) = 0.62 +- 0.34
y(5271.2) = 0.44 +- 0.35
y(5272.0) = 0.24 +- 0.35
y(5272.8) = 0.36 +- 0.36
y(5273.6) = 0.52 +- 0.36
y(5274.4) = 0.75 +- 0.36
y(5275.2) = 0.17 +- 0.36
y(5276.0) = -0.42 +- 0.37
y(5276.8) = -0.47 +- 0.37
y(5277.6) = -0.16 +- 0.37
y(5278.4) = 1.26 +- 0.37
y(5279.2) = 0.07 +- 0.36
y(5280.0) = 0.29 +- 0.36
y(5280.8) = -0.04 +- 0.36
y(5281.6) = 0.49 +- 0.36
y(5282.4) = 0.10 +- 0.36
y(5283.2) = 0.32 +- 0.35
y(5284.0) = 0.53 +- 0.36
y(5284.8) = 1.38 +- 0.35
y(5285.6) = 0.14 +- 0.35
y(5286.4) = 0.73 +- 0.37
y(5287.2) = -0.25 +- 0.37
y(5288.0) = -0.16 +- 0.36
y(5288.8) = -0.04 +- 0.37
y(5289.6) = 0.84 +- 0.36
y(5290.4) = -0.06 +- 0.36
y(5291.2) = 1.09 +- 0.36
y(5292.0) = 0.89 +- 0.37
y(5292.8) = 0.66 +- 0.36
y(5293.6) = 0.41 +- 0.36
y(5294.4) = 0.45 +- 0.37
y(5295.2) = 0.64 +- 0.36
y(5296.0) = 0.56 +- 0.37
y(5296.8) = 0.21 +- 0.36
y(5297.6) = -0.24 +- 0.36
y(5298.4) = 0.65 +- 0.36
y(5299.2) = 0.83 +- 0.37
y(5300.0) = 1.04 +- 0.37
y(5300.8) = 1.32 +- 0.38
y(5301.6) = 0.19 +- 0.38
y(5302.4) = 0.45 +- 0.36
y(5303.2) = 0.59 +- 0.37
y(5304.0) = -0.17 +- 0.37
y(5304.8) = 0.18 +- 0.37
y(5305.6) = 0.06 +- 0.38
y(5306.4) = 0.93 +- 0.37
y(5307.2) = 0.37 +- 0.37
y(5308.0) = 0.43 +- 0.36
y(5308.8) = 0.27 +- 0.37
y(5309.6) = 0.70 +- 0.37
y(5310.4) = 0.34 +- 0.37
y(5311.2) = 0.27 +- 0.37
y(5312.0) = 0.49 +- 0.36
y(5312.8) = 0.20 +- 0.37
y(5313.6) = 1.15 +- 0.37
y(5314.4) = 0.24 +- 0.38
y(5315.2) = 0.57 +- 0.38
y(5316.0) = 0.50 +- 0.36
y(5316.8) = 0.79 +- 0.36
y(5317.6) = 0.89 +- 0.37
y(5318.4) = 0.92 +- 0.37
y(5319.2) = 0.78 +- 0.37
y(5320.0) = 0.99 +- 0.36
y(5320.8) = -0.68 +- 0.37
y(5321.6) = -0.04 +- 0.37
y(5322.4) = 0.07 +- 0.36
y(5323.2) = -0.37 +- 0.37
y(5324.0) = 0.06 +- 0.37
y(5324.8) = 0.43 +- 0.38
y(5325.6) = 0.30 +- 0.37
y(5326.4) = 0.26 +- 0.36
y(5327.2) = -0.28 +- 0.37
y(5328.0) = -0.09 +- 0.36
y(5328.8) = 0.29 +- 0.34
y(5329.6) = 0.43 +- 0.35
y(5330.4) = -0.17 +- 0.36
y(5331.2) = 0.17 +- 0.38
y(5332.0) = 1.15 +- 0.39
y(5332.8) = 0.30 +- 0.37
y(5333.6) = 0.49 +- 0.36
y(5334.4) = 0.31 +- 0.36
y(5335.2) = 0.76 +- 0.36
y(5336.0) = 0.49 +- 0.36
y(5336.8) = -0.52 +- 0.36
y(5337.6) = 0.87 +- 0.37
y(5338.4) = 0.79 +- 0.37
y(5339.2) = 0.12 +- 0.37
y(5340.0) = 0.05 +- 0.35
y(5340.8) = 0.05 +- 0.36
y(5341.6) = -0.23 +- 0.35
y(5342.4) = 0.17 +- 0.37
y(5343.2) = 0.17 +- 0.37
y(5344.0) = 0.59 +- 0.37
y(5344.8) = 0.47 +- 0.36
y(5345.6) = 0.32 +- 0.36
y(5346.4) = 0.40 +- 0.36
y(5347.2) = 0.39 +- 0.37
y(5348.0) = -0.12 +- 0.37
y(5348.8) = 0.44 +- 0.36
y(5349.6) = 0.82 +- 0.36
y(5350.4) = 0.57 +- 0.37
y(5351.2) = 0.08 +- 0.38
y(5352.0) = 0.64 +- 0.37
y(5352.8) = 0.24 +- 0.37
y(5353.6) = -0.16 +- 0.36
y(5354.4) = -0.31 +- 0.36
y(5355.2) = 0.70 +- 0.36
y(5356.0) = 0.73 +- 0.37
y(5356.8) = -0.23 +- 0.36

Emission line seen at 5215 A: [O III] 5007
